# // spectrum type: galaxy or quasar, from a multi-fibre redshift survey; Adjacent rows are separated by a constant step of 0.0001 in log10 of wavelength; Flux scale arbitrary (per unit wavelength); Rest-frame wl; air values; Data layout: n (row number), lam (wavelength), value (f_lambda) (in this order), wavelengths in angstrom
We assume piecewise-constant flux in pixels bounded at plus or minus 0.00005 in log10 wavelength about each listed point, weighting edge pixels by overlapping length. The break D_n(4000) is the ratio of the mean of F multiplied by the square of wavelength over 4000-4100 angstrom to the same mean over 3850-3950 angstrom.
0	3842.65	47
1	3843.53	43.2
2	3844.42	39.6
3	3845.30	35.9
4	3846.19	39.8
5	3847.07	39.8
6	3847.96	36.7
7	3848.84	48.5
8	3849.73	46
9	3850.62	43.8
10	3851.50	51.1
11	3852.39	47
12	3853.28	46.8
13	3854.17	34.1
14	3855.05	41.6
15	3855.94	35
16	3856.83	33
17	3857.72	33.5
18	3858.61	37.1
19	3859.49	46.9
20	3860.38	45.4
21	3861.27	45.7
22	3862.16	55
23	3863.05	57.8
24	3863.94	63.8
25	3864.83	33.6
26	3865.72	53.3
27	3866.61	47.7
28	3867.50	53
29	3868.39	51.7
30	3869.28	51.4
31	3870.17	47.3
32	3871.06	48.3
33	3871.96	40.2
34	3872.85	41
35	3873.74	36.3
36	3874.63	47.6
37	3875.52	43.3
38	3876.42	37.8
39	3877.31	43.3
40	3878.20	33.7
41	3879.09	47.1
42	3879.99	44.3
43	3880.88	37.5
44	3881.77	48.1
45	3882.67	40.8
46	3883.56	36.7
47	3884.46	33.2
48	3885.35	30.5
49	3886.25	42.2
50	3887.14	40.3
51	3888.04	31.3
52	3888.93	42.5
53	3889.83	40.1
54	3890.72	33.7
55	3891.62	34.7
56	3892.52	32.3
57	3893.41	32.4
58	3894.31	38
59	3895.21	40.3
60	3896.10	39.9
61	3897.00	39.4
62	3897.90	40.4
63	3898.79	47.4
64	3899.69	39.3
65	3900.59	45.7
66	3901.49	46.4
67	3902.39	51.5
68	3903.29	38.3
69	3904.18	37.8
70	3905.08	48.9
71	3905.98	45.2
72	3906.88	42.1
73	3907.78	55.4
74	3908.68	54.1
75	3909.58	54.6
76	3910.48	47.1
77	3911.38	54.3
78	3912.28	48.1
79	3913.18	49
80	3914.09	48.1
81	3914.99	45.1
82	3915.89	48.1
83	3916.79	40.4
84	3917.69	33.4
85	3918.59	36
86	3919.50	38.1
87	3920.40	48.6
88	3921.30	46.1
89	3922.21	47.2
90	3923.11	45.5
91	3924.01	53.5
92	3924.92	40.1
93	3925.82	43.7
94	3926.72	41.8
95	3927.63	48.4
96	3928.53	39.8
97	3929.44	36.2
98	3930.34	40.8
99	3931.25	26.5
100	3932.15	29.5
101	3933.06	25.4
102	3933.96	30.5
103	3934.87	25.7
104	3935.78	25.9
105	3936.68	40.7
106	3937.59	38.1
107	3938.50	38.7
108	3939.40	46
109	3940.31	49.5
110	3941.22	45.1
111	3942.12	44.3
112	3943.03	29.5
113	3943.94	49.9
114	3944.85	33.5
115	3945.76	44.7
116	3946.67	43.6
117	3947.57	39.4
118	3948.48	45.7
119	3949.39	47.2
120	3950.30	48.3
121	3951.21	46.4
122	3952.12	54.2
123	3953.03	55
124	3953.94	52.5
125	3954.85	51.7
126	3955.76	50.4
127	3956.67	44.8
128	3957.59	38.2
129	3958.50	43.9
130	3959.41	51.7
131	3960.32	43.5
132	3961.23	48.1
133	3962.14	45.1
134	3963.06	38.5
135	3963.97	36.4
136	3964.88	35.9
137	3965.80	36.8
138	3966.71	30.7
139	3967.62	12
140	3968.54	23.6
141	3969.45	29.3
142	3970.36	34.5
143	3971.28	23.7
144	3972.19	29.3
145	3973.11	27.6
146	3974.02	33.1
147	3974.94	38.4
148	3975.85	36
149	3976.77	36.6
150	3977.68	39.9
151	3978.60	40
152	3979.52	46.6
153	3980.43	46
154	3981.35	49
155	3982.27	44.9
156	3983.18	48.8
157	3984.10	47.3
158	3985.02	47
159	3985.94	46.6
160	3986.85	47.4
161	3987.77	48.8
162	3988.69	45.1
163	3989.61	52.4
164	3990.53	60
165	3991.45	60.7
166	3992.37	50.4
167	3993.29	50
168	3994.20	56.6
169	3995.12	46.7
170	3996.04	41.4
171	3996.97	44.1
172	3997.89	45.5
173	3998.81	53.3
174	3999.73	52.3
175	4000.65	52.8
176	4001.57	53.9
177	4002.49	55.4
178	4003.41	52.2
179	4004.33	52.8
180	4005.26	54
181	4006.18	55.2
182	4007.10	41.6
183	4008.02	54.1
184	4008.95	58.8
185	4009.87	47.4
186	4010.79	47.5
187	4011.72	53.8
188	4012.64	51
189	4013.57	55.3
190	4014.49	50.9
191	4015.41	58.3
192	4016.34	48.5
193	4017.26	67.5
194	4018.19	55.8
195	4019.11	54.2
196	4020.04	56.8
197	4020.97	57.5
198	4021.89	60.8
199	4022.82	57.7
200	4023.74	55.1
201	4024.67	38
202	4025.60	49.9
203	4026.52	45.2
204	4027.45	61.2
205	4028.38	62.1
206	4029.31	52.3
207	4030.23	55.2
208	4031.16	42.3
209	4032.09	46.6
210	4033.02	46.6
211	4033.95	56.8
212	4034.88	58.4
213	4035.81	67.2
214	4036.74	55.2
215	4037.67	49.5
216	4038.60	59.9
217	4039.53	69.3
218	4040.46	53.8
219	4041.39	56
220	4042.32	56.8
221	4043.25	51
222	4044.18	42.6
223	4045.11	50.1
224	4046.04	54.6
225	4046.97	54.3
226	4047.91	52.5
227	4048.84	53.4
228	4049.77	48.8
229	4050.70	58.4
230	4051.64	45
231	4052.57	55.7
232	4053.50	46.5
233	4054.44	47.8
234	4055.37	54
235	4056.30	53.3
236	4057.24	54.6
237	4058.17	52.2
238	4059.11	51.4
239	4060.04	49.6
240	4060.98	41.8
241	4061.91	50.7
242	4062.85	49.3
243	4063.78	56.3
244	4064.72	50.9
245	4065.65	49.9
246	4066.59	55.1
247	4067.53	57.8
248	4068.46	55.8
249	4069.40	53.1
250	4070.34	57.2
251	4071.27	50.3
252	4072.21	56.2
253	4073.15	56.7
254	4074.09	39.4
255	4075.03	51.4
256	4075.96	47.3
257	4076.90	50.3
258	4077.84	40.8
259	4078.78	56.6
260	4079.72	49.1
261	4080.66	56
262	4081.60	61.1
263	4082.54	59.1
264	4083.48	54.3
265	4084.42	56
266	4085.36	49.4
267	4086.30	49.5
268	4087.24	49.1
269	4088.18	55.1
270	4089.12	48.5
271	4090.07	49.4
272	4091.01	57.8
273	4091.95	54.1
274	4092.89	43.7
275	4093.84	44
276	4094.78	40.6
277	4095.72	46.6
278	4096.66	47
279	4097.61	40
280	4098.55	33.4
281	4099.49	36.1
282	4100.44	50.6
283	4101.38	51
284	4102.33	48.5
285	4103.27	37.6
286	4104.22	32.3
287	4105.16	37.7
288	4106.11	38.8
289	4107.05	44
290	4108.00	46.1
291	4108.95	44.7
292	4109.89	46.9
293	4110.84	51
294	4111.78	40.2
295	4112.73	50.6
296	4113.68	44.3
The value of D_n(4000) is 1.3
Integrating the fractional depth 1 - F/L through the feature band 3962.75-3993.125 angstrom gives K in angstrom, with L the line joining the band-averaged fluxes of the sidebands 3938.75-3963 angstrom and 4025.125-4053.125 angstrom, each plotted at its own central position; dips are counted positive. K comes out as 5.1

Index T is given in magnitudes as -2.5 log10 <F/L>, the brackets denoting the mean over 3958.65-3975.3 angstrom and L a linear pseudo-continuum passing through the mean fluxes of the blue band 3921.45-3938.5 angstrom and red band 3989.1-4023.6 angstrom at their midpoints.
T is 0.291 mag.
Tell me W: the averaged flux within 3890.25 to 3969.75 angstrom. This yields 41.8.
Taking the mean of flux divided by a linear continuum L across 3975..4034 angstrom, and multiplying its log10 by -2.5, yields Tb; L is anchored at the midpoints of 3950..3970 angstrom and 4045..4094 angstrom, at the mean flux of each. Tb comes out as -0.11 mag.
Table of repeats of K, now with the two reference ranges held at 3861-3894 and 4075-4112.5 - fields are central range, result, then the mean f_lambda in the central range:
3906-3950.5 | 1.5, 42.3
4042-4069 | -3.0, 51.7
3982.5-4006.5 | -2.9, 50.7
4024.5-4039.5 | -2.5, 53.7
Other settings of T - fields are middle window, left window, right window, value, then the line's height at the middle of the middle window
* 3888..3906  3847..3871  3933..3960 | 0.104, 44.4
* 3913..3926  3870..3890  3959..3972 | -0.165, 37.9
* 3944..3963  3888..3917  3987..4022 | 0.042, 48.1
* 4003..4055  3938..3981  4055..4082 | -0.120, 47.8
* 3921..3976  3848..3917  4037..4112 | 0.153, 45.8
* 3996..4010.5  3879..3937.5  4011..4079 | -0.039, 49.3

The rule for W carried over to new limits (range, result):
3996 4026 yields 52.7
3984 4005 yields 50.6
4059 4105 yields 49.4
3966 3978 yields 30.4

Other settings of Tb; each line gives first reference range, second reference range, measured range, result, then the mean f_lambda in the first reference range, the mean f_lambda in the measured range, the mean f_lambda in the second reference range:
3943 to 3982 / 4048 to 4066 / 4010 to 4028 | -0.15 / 40.4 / 53.9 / 51.1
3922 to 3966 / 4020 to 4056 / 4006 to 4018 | -0.06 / 42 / 53.1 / 53.4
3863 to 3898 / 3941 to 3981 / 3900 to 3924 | -0.12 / 41.7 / 46.1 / 40.3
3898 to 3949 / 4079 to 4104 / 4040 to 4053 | -0.12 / 42.5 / 52.4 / 48.7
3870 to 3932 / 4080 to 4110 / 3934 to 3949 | 0.09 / 42.2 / 39.8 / 47.2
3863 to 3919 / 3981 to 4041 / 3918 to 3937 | 0.19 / 43.3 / 38.5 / 52.6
